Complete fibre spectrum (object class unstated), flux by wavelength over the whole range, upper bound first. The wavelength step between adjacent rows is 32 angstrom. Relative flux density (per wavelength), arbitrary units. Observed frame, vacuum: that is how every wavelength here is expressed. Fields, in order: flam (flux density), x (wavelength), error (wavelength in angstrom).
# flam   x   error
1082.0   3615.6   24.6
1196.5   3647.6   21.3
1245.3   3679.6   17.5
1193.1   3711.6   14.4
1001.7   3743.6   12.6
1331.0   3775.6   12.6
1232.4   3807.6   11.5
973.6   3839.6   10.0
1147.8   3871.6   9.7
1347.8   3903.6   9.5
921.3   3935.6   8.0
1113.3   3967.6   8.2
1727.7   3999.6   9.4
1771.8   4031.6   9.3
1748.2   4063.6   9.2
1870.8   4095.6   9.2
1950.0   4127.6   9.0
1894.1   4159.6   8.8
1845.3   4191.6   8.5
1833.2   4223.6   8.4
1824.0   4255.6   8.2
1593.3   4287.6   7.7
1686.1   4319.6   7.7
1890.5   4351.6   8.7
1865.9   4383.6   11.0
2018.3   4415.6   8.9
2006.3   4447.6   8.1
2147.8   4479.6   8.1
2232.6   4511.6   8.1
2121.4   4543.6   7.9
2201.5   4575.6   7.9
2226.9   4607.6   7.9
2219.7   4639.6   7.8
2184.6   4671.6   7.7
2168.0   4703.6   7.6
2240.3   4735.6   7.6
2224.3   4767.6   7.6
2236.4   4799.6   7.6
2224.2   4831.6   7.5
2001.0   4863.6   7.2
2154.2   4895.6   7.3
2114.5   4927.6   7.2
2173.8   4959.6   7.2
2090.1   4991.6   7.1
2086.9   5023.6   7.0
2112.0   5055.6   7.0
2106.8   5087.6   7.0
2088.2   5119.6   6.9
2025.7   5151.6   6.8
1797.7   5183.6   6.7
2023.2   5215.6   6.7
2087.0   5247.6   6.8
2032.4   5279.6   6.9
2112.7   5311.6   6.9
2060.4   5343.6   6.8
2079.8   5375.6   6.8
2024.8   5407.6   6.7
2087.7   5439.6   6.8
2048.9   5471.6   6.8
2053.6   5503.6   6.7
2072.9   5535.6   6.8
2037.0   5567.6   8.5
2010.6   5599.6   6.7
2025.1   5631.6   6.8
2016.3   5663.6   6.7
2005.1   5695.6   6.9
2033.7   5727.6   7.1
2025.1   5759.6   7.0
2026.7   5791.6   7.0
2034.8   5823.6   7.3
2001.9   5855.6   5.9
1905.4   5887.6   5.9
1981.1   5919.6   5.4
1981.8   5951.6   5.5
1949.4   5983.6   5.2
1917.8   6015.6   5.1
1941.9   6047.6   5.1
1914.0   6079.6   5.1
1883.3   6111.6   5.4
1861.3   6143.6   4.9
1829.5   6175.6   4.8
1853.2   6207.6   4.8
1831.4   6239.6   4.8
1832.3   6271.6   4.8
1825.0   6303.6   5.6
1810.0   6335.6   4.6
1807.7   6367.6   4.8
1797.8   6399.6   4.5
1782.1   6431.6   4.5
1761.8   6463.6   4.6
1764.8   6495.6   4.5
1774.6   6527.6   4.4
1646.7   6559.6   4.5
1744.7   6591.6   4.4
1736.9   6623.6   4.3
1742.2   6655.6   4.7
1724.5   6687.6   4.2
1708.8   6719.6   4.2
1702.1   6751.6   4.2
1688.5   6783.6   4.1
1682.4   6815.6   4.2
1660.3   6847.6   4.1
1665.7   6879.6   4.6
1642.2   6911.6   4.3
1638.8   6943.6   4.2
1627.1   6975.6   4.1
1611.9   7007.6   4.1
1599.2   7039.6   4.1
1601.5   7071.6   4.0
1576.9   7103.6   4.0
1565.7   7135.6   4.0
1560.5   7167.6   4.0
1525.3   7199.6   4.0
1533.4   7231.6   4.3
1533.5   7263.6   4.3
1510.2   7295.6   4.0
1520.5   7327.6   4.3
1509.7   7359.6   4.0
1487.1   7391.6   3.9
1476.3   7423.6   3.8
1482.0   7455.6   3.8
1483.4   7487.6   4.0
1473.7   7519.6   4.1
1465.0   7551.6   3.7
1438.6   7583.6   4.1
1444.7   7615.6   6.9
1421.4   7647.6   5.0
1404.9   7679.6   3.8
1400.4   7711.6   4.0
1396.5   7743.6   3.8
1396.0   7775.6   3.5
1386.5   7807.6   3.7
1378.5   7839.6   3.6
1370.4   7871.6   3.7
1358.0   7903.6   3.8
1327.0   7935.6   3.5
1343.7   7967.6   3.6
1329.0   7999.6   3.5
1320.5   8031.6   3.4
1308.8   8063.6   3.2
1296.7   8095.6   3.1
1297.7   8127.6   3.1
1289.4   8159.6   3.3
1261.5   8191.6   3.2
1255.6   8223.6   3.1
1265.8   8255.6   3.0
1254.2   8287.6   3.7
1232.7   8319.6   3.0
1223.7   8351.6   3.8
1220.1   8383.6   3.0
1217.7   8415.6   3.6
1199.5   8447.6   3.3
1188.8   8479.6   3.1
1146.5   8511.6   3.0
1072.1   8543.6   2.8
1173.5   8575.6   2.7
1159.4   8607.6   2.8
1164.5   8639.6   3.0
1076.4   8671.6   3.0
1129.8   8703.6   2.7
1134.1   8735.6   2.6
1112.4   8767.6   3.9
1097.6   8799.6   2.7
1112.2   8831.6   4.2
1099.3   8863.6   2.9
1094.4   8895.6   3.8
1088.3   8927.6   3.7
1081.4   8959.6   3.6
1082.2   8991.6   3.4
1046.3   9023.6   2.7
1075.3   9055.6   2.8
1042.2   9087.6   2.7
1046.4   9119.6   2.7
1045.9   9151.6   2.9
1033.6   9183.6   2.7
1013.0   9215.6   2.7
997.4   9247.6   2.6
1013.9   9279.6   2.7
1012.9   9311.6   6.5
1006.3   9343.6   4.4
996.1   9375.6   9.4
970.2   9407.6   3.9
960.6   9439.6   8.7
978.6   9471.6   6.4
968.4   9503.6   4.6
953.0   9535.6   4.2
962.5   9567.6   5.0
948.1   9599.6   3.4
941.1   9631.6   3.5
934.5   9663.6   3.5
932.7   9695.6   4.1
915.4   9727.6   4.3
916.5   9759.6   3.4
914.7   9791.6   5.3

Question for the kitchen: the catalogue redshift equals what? 0.000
